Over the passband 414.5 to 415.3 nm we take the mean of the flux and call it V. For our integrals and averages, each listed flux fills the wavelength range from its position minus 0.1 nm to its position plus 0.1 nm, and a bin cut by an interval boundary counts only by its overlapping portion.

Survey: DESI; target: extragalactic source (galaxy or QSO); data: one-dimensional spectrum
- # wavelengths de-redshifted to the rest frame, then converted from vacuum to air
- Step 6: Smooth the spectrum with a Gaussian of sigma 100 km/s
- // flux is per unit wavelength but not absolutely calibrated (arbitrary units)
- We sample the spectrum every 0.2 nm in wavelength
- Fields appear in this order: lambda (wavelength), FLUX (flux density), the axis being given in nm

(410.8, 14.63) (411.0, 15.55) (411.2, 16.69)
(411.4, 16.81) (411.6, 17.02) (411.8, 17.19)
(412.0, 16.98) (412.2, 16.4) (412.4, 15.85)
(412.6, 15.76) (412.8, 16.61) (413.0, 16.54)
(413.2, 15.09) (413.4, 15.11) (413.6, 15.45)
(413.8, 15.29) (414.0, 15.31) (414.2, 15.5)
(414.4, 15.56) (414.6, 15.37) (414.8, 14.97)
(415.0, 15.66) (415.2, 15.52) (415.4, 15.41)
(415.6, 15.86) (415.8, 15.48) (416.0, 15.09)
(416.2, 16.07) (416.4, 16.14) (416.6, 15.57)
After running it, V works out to 15.4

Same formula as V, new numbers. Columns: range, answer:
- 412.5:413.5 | 15.8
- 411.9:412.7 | 16.2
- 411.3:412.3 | 16.9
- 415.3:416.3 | 15.6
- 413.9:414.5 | 15.5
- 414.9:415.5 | 15.5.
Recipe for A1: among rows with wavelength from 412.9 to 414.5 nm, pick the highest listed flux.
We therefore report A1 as 16.54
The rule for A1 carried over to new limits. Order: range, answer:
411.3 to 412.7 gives 17.19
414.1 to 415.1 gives 15.66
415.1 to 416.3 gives 16.07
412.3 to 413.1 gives 16.61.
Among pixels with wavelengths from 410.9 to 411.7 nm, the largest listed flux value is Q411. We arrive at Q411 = 17.02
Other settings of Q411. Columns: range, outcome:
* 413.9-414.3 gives 15.5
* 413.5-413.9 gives 15.45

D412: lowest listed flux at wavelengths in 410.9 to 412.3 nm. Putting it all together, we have 15.55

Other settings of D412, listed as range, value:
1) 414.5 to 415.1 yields 14.97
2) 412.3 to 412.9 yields 15.76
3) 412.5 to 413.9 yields 15.09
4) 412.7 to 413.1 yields 16.54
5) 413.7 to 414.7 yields 15.29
